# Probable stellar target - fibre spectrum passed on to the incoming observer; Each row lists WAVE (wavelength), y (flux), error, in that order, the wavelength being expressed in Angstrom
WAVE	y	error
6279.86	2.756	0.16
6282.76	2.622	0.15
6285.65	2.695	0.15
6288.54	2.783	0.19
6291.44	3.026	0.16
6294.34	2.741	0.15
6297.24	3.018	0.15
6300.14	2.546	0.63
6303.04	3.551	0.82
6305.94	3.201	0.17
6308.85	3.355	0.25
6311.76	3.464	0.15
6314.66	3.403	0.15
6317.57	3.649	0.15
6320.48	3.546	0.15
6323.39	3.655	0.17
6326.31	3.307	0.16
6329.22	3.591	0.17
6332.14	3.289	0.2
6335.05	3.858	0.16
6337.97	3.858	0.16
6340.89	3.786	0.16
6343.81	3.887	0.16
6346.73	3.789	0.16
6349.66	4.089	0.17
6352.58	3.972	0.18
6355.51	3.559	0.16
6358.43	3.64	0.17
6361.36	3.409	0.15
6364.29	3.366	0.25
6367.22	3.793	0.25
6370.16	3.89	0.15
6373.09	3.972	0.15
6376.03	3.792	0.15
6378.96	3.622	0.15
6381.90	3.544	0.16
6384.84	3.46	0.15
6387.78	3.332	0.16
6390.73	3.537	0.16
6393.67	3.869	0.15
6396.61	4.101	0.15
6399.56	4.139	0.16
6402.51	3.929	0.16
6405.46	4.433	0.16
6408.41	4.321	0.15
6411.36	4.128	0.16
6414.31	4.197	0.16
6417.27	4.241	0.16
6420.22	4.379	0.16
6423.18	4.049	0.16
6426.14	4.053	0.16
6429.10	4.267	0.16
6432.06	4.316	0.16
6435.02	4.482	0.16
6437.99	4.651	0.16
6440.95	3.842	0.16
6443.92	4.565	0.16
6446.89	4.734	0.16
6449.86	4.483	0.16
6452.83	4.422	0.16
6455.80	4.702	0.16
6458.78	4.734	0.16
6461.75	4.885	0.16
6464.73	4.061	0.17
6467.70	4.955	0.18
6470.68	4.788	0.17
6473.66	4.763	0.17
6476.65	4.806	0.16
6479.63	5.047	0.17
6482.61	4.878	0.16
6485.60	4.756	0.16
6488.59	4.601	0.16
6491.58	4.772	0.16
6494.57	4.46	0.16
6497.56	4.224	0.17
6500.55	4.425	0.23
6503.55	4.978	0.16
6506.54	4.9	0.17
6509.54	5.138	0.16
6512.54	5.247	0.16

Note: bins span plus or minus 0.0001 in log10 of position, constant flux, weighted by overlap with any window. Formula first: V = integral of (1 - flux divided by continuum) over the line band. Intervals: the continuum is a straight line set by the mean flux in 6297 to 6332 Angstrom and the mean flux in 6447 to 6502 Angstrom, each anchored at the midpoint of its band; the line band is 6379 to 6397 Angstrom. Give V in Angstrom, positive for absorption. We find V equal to 1.6 Angstrom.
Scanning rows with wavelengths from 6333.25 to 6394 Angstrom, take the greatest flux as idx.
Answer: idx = 4.089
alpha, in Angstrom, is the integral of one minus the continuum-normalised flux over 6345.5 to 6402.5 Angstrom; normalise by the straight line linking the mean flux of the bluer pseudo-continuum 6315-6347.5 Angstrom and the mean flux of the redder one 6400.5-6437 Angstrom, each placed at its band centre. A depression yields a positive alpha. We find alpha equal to 2.8 Angstrom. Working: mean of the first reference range 3.64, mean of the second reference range 4.24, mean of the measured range 3.73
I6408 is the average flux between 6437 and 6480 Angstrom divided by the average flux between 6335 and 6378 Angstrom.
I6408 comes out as 1.2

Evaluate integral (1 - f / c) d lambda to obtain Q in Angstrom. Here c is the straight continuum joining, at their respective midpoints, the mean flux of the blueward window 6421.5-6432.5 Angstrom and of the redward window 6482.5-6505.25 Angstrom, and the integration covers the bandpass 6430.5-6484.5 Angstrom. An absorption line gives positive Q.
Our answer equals -3.0 Angstrom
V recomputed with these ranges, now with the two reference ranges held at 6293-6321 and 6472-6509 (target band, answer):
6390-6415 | -0.43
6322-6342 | -1.01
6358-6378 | 0.21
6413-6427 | -0.11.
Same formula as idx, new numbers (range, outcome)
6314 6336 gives 3.858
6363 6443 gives 4.651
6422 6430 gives 4.267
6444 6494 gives 5.047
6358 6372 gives 3.89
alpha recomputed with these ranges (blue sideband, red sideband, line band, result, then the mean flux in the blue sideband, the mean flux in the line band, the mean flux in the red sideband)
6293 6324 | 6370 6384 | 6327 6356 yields -2.17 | 3.28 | 3.76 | 3.74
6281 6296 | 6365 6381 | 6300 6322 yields -2.47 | 2.78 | 3.39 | 3.78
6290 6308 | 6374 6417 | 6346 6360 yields -1.18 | 3.03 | 3.81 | 3.9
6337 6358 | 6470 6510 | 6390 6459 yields 0.87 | 3.84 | 4.27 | 4.74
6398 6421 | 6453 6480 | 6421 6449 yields 0.69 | 4.22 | 4.33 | 4.72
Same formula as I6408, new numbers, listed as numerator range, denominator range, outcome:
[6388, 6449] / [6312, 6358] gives 1.14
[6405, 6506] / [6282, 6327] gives 1.43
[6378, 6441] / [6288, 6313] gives 1.31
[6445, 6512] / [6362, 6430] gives 1.20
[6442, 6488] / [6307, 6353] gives 1.29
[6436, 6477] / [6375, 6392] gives 1.30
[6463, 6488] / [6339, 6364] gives 1.27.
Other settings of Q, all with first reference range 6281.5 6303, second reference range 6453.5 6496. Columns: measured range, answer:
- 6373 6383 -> 0.0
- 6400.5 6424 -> -0.8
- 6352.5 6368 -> -0.2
